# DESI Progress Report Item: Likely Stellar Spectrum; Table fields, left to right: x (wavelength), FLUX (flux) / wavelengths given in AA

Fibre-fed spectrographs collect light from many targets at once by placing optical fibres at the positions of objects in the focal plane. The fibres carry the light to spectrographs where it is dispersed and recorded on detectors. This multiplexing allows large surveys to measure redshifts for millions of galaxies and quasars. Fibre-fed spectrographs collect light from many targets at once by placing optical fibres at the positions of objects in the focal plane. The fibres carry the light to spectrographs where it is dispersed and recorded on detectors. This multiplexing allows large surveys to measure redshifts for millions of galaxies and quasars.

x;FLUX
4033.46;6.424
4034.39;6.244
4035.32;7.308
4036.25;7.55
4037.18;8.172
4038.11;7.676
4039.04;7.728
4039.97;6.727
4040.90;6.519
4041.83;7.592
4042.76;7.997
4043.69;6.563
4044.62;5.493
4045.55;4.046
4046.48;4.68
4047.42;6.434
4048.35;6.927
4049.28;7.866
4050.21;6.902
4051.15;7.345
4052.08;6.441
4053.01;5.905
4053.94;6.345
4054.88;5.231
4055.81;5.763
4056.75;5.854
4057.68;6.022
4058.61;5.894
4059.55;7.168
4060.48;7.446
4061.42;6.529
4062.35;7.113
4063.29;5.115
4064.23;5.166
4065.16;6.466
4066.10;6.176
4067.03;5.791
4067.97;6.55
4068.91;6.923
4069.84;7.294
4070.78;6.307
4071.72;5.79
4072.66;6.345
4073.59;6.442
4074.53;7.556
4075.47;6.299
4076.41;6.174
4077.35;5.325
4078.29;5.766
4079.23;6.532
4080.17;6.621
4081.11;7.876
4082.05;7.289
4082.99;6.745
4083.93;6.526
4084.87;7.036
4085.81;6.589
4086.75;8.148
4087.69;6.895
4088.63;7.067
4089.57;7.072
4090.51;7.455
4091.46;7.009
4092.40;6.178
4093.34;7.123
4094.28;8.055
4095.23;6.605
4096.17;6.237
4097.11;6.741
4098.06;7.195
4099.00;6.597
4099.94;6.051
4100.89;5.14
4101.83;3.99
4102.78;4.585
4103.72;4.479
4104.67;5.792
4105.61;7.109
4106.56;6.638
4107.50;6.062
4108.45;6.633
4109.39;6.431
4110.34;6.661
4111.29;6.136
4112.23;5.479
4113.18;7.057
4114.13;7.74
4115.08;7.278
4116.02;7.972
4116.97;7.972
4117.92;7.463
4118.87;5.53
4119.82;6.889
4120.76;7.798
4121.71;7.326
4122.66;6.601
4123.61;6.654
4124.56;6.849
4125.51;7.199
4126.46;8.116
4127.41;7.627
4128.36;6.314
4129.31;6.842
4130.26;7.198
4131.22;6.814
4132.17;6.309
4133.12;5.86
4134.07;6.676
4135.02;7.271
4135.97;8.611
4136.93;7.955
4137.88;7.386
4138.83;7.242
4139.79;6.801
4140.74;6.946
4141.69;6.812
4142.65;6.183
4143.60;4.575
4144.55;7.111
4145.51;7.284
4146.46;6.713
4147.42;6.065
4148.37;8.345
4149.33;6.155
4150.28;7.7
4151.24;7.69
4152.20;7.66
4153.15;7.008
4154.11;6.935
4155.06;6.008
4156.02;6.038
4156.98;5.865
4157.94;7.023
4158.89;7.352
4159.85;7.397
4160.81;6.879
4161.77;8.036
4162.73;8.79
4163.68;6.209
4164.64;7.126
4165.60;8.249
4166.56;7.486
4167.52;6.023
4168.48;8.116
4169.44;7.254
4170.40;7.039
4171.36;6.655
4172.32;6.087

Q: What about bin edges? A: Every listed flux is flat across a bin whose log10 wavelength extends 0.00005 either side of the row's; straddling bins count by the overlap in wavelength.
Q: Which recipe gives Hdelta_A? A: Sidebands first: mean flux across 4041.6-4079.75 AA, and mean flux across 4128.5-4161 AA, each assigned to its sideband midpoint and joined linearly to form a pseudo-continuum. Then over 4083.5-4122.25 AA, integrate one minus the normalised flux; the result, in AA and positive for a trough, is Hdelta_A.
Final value -0.2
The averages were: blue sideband 6.32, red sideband 6.9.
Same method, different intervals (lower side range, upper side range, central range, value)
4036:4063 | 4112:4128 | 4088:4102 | 0.7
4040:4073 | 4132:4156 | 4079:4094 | -1.1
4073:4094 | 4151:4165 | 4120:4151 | 0.0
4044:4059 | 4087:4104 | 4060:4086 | -1.1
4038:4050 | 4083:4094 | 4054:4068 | 1.3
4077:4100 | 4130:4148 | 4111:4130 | -0.6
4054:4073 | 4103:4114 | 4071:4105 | -1.3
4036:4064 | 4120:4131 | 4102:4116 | 1.4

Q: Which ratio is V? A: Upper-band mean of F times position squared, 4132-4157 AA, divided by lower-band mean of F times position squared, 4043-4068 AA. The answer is 1.16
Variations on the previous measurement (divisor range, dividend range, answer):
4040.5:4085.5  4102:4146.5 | 1.09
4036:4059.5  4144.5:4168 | 1.14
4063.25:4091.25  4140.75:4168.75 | 1.10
